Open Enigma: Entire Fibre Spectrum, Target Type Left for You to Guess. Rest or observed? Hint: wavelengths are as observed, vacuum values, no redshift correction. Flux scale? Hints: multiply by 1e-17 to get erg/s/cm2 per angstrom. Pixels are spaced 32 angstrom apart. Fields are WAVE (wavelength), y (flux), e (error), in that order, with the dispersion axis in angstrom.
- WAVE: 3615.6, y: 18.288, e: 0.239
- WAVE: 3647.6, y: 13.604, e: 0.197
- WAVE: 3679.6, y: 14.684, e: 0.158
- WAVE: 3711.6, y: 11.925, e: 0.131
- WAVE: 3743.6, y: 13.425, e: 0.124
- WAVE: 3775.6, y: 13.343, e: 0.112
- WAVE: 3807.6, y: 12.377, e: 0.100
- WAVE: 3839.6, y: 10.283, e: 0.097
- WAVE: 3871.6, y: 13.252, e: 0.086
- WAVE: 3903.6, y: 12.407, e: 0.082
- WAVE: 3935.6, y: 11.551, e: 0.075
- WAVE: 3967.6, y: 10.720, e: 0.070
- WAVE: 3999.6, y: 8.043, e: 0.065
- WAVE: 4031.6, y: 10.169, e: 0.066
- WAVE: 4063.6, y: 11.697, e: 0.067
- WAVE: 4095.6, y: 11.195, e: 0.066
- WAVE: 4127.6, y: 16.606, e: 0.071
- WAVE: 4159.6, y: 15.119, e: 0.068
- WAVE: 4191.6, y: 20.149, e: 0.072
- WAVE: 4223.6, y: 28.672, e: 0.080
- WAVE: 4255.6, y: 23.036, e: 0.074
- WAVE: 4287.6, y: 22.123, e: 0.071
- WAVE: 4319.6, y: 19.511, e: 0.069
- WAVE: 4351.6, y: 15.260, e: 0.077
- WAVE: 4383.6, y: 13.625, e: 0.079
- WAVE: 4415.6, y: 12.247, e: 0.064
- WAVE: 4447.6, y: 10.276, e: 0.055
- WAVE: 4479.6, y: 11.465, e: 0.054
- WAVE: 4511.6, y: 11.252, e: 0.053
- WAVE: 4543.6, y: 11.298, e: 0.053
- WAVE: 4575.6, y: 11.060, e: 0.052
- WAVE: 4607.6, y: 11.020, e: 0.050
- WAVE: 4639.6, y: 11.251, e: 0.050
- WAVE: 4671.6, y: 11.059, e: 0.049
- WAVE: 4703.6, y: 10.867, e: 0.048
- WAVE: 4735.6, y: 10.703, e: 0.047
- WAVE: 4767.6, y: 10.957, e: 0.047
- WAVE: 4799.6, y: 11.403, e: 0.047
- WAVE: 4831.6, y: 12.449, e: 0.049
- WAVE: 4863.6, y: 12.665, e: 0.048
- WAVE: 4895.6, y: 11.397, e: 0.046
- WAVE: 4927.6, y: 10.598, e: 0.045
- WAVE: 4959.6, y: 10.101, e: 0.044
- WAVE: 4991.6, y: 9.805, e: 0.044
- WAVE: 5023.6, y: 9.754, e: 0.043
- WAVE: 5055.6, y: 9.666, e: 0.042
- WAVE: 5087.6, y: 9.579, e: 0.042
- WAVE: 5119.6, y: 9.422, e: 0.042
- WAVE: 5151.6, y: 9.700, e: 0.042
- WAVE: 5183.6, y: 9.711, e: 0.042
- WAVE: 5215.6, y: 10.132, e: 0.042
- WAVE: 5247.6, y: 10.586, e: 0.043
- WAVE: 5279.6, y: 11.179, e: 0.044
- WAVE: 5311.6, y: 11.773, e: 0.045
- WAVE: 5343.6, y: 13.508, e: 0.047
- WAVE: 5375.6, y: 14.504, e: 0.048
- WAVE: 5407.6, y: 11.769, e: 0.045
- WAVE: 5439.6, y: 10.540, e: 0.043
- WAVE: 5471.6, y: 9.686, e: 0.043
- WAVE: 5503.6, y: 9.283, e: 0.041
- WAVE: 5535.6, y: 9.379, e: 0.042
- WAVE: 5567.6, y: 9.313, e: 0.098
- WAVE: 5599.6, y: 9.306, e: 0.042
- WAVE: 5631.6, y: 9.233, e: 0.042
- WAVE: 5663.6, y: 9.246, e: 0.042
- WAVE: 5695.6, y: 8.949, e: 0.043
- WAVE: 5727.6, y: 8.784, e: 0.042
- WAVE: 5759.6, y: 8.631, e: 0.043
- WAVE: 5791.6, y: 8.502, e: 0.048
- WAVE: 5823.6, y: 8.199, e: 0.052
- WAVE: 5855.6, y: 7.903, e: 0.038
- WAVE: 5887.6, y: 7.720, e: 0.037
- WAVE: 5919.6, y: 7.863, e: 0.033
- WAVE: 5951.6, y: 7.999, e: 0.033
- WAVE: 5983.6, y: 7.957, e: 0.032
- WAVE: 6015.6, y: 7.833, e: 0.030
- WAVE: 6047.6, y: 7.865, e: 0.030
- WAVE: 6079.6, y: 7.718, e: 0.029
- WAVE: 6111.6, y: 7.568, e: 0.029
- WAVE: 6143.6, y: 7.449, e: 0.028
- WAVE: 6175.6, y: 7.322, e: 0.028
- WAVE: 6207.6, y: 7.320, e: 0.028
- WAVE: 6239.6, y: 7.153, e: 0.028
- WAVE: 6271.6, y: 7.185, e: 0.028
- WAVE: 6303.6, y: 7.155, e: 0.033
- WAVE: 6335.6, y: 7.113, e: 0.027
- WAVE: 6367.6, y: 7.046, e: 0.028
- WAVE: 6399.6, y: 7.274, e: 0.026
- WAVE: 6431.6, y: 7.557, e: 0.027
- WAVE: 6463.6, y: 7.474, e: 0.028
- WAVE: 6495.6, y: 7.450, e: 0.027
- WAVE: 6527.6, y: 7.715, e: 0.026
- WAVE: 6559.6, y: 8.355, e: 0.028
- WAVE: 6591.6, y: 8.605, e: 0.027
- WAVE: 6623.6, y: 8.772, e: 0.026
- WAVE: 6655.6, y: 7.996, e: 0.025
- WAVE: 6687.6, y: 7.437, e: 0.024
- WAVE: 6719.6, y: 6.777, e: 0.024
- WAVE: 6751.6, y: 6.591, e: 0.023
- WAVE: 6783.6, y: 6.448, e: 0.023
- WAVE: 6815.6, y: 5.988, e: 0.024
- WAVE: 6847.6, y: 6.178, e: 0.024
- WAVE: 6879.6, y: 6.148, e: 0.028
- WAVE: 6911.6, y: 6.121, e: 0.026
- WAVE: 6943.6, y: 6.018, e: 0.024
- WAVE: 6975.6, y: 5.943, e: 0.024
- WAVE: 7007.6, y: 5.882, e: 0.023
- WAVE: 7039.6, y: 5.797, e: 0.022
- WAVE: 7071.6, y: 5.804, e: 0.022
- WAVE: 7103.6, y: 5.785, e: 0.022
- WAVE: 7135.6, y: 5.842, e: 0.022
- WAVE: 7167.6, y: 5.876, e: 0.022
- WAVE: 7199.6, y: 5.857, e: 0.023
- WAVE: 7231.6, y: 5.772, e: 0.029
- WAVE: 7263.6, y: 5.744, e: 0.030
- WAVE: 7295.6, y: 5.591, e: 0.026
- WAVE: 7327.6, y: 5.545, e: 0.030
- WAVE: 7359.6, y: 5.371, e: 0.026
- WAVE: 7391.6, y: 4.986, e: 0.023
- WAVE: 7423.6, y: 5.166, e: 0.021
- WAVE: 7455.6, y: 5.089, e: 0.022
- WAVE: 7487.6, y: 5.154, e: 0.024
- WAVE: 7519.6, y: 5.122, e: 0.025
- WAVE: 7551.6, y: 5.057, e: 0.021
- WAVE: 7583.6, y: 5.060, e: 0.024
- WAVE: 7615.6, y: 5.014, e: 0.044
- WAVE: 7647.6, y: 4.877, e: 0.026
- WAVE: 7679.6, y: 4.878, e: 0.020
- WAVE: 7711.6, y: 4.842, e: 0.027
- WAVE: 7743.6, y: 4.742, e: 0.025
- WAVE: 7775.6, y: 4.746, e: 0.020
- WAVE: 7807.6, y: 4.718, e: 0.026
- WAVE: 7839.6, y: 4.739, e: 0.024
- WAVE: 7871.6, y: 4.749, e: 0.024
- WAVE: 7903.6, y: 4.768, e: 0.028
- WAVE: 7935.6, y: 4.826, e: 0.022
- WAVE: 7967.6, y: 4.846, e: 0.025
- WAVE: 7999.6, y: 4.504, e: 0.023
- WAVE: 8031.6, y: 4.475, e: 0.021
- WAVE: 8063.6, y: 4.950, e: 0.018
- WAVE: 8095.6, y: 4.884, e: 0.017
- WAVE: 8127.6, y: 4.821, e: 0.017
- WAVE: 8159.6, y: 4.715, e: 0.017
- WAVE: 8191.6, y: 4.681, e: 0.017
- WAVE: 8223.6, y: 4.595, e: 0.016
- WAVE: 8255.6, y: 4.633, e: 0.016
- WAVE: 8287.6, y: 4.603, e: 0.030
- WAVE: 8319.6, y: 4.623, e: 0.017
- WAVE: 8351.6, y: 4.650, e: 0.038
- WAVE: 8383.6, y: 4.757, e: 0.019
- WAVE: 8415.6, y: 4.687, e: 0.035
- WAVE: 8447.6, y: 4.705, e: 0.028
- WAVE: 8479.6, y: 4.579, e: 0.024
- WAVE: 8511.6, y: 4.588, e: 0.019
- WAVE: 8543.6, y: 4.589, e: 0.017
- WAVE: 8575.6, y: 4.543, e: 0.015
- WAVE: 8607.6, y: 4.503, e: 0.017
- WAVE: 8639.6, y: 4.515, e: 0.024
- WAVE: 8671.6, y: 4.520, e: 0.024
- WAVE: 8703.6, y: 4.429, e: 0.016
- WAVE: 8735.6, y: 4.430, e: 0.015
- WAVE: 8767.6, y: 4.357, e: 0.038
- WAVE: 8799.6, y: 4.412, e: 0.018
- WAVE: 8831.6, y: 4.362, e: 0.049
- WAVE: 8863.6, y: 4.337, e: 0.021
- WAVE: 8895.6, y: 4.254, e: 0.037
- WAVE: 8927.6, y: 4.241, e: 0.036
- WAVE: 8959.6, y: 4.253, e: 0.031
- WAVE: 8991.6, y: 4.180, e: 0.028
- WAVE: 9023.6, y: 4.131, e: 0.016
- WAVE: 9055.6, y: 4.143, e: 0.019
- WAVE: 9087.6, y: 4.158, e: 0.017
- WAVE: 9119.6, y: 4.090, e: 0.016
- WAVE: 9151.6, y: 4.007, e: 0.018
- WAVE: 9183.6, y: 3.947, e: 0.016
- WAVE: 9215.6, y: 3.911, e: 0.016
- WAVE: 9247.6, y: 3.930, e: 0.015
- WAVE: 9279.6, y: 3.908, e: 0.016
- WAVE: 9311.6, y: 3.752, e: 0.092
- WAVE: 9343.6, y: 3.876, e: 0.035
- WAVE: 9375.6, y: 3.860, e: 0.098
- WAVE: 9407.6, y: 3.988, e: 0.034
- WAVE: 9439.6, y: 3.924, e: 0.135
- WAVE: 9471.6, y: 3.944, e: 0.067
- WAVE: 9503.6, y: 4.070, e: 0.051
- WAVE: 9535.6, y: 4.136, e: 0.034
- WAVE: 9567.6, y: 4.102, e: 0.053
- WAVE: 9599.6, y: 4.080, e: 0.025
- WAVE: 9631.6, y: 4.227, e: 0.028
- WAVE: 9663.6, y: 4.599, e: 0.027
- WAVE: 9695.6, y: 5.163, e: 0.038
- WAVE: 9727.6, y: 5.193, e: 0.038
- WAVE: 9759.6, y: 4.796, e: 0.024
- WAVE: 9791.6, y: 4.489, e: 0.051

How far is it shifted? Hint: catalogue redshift 2.46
